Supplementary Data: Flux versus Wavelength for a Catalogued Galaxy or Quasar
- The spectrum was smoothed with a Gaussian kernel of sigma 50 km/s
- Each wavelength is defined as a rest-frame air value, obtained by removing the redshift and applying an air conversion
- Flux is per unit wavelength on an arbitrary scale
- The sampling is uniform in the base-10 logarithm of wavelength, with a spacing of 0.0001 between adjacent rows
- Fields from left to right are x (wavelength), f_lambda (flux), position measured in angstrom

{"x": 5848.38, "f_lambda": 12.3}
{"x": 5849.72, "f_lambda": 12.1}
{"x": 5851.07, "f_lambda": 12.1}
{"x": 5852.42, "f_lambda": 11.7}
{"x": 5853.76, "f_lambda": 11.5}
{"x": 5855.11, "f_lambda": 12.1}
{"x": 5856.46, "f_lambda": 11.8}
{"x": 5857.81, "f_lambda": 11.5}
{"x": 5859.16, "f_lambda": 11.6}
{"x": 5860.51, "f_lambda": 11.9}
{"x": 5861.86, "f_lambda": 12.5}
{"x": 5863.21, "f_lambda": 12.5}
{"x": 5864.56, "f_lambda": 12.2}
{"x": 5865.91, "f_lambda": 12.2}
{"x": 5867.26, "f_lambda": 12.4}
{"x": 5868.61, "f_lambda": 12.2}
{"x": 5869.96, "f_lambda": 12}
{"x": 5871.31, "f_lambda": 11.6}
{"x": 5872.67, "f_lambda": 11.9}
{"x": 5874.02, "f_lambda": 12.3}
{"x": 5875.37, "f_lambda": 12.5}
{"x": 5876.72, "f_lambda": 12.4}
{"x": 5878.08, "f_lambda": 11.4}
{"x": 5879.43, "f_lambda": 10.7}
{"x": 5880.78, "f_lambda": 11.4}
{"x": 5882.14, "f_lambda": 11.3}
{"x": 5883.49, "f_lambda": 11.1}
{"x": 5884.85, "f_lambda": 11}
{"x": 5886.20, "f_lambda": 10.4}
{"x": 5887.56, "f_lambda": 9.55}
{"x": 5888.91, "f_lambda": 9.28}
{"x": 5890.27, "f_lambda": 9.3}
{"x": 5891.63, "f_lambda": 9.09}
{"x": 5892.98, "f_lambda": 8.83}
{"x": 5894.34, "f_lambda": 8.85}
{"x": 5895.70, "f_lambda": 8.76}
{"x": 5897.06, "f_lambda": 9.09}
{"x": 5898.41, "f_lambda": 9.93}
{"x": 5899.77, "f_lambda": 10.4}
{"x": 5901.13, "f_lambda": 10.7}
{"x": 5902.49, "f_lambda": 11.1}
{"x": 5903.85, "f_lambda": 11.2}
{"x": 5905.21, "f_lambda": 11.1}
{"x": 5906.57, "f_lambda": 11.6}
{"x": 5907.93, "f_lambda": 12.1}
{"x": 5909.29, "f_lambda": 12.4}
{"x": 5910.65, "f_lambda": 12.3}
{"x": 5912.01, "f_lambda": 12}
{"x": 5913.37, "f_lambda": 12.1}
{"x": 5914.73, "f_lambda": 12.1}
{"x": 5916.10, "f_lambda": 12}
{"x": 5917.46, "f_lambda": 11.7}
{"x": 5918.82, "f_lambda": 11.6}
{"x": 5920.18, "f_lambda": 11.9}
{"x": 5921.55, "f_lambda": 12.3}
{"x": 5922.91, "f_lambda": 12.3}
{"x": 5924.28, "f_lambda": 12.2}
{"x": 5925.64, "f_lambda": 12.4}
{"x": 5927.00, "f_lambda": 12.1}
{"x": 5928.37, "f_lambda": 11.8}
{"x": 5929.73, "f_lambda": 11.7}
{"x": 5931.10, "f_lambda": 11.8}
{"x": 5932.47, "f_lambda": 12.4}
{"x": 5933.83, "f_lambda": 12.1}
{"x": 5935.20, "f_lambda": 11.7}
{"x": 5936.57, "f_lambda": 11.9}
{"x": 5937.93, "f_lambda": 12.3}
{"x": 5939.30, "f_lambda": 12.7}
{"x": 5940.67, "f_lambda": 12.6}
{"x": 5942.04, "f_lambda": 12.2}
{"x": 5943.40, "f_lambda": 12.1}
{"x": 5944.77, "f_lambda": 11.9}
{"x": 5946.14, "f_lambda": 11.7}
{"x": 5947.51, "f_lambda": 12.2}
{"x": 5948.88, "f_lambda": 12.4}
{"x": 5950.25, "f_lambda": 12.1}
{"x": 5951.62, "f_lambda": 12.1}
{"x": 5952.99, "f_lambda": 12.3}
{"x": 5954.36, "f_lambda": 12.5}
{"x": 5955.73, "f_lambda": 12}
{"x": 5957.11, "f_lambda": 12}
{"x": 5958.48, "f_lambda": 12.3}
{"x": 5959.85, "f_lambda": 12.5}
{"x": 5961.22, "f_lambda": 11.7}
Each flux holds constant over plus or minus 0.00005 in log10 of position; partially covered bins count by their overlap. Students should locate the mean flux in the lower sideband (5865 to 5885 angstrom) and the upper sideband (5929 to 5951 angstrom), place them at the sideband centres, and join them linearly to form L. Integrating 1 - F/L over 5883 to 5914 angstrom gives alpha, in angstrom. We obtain 3.6 angstrom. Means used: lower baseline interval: 11.8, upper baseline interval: 12.1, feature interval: 10.5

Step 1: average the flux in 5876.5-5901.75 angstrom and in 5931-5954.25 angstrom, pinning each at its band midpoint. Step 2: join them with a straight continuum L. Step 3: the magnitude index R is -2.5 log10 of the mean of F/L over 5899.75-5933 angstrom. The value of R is -0.06 mag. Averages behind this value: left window 10.1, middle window 11.8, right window 12.2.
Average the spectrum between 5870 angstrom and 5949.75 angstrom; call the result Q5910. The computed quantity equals 11.4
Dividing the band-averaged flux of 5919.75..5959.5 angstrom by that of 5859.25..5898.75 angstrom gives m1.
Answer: 1.10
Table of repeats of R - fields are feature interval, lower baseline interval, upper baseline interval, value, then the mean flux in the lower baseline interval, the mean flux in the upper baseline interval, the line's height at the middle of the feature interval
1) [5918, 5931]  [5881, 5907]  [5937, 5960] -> -0.067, 10.1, 12.2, 11.3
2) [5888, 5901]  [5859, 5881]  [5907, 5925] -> 0.275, 12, 12.1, 12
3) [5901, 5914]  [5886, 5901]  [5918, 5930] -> -0.104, 9.42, 12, 10.6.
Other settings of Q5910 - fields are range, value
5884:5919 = 10.7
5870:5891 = 11.1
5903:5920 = 11.8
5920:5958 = 12.1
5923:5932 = 12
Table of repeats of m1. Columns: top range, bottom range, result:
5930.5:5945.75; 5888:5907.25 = 1.22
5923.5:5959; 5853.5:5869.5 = 1.01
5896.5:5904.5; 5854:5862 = 0.88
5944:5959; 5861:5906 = 1.11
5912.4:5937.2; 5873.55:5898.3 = 1.16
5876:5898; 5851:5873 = 0.85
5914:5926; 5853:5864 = 1.01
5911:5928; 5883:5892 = 1.21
